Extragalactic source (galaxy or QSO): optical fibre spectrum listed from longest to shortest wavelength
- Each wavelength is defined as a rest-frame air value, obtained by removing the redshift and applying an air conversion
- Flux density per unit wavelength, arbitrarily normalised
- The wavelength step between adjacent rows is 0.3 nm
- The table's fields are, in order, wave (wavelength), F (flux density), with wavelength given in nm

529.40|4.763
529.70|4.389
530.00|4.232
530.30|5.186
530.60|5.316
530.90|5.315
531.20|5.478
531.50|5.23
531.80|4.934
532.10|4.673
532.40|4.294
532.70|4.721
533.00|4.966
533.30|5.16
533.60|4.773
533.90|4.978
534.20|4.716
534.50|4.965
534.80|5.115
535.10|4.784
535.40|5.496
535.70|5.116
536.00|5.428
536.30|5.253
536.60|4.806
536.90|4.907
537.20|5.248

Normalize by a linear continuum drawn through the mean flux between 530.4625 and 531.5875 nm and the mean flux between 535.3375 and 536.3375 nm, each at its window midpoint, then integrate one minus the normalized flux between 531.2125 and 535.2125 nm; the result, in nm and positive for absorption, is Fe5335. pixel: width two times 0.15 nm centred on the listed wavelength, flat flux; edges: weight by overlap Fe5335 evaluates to 0.33 nm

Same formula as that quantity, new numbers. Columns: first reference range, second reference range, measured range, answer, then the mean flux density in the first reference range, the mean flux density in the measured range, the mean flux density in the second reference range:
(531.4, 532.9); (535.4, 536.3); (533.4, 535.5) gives 0.05 nm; 4.76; 4.97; 5.31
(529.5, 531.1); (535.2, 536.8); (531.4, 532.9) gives 0.07 nm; 4.9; 4.76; 5.2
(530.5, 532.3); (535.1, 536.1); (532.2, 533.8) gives 0.12 nm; 5.13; 4.79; 5.26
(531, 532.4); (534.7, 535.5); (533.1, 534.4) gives 0.04 nm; 5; 4.91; 5.11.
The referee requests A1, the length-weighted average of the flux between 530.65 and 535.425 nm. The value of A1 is 4.97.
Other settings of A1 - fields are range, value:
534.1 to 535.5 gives 5.01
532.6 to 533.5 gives 4.95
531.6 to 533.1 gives 4.73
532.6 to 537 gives 5.02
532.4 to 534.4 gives 4.84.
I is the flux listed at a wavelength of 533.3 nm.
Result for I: 5.16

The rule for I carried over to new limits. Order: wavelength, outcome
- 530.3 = 5.186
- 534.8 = 5.115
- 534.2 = 4.716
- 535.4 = 5.496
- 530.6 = 5.316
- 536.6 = 4.806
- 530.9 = 5.315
